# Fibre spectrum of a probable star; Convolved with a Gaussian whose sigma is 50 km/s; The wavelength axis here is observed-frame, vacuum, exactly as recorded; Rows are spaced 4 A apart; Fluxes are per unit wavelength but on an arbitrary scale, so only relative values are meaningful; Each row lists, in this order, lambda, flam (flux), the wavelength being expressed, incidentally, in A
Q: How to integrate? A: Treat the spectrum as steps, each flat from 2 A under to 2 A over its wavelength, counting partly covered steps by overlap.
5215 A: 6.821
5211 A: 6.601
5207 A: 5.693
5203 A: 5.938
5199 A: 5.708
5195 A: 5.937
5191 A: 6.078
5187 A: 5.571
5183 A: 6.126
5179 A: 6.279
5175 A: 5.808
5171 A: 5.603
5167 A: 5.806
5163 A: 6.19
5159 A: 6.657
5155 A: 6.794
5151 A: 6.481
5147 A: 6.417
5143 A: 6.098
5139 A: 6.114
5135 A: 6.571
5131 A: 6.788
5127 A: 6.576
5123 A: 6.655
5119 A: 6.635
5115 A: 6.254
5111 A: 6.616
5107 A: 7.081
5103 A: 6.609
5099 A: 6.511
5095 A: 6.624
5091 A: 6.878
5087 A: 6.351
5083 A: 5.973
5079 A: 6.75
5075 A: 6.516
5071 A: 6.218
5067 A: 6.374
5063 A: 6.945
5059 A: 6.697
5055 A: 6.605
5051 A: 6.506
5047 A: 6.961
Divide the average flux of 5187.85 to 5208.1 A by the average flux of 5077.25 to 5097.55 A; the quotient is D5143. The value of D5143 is 0.90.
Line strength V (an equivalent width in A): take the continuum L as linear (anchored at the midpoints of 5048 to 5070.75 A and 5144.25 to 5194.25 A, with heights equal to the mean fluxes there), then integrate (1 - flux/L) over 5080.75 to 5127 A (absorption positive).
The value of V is -1.0 A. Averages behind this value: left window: 6.61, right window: 6.14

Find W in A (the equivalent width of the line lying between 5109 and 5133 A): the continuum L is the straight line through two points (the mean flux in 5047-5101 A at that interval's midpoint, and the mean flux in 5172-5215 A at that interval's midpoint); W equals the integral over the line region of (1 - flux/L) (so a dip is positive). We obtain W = -1.0 A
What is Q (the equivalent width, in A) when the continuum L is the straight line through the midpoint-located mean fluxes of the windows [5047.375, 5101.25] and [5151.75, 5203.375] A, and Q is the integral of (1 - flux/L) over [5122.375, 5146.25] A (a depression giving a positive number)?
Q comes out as -0.7 A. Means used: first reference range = 6.55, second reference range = 6.05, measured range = 6.45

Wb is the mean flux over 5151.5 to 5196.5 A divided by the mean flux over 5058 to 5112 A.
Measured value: 0.9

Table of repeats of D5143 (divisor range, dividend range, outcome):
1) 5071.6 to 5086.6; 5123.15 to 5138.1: 1.03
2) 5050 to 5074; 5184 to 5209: 0.89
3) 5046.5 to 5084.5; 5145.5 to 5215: 0.93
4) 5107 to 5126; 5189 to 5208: 0.89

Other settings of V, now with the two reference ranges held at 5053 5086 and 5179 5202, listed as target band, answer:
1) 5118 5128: -0.6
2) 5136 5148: -0.1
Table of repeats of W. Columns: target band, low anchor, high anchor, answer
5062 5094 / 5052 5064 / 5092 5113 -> 1.0 A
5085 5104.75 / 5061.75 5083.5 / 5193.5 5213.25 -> -0.6 A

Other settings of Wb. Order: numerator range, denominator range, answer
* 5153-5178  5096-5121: 0.93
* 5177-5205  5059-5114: 0.91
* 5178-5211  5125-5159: 0.92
